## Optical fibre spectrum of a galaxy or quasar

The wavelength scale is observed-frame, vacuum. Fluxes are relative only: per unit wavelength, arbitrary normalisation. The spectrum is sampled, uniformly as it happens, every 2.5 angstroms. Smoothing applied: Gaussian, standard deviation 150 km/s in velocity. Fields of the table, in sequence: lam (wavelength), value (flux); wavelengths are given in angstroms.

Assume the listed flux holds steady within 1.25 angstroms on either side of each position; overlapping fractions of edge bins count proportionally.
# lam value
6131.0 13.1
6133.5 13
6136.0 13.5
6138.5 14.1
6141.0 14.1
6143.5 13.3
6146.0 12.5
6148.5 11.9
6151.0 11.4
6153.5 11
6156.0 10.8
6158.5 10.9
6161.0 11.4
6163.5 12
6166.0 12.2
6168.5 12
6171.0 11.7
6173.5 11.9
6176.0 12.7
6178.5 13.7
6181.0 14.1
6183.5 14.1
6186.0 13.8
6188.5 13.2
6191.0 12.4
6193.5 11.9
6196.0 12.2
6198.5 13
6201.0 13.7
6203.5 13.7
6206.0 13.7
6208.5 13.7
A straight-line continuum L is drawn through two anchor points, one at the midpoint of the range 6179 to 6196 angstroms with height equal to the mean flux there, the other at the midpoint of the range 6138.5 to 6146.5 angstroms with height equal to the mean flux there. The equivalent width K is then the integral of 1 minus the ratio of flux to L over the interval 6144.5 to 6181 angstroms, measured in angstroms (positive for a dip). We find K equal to 3.8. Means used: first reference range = 13.5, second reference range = 13.2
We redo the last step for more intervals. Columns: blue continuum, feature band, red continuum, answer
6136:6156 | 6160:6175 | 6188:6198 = 0.7 angstroms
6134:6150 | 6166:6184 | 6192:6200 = -0.1 angstroms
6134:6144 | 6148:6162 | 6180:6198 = 2.4 angstroms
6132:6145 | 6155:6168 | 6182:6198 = 1.7 angstroms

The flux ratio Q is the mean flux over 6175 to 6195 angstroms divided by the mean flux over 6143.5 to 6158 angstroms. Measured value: 1.1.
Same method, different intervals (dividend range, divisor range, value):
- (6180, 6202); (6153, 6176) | 1.13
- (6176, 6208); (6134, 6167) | 1.08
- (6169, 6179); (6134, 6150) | 0.94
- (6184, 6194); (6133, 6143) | 0.95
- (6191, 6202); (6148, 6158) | 1.13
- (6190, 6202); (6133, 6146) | 0.93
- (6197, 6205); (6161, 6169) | 1.12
